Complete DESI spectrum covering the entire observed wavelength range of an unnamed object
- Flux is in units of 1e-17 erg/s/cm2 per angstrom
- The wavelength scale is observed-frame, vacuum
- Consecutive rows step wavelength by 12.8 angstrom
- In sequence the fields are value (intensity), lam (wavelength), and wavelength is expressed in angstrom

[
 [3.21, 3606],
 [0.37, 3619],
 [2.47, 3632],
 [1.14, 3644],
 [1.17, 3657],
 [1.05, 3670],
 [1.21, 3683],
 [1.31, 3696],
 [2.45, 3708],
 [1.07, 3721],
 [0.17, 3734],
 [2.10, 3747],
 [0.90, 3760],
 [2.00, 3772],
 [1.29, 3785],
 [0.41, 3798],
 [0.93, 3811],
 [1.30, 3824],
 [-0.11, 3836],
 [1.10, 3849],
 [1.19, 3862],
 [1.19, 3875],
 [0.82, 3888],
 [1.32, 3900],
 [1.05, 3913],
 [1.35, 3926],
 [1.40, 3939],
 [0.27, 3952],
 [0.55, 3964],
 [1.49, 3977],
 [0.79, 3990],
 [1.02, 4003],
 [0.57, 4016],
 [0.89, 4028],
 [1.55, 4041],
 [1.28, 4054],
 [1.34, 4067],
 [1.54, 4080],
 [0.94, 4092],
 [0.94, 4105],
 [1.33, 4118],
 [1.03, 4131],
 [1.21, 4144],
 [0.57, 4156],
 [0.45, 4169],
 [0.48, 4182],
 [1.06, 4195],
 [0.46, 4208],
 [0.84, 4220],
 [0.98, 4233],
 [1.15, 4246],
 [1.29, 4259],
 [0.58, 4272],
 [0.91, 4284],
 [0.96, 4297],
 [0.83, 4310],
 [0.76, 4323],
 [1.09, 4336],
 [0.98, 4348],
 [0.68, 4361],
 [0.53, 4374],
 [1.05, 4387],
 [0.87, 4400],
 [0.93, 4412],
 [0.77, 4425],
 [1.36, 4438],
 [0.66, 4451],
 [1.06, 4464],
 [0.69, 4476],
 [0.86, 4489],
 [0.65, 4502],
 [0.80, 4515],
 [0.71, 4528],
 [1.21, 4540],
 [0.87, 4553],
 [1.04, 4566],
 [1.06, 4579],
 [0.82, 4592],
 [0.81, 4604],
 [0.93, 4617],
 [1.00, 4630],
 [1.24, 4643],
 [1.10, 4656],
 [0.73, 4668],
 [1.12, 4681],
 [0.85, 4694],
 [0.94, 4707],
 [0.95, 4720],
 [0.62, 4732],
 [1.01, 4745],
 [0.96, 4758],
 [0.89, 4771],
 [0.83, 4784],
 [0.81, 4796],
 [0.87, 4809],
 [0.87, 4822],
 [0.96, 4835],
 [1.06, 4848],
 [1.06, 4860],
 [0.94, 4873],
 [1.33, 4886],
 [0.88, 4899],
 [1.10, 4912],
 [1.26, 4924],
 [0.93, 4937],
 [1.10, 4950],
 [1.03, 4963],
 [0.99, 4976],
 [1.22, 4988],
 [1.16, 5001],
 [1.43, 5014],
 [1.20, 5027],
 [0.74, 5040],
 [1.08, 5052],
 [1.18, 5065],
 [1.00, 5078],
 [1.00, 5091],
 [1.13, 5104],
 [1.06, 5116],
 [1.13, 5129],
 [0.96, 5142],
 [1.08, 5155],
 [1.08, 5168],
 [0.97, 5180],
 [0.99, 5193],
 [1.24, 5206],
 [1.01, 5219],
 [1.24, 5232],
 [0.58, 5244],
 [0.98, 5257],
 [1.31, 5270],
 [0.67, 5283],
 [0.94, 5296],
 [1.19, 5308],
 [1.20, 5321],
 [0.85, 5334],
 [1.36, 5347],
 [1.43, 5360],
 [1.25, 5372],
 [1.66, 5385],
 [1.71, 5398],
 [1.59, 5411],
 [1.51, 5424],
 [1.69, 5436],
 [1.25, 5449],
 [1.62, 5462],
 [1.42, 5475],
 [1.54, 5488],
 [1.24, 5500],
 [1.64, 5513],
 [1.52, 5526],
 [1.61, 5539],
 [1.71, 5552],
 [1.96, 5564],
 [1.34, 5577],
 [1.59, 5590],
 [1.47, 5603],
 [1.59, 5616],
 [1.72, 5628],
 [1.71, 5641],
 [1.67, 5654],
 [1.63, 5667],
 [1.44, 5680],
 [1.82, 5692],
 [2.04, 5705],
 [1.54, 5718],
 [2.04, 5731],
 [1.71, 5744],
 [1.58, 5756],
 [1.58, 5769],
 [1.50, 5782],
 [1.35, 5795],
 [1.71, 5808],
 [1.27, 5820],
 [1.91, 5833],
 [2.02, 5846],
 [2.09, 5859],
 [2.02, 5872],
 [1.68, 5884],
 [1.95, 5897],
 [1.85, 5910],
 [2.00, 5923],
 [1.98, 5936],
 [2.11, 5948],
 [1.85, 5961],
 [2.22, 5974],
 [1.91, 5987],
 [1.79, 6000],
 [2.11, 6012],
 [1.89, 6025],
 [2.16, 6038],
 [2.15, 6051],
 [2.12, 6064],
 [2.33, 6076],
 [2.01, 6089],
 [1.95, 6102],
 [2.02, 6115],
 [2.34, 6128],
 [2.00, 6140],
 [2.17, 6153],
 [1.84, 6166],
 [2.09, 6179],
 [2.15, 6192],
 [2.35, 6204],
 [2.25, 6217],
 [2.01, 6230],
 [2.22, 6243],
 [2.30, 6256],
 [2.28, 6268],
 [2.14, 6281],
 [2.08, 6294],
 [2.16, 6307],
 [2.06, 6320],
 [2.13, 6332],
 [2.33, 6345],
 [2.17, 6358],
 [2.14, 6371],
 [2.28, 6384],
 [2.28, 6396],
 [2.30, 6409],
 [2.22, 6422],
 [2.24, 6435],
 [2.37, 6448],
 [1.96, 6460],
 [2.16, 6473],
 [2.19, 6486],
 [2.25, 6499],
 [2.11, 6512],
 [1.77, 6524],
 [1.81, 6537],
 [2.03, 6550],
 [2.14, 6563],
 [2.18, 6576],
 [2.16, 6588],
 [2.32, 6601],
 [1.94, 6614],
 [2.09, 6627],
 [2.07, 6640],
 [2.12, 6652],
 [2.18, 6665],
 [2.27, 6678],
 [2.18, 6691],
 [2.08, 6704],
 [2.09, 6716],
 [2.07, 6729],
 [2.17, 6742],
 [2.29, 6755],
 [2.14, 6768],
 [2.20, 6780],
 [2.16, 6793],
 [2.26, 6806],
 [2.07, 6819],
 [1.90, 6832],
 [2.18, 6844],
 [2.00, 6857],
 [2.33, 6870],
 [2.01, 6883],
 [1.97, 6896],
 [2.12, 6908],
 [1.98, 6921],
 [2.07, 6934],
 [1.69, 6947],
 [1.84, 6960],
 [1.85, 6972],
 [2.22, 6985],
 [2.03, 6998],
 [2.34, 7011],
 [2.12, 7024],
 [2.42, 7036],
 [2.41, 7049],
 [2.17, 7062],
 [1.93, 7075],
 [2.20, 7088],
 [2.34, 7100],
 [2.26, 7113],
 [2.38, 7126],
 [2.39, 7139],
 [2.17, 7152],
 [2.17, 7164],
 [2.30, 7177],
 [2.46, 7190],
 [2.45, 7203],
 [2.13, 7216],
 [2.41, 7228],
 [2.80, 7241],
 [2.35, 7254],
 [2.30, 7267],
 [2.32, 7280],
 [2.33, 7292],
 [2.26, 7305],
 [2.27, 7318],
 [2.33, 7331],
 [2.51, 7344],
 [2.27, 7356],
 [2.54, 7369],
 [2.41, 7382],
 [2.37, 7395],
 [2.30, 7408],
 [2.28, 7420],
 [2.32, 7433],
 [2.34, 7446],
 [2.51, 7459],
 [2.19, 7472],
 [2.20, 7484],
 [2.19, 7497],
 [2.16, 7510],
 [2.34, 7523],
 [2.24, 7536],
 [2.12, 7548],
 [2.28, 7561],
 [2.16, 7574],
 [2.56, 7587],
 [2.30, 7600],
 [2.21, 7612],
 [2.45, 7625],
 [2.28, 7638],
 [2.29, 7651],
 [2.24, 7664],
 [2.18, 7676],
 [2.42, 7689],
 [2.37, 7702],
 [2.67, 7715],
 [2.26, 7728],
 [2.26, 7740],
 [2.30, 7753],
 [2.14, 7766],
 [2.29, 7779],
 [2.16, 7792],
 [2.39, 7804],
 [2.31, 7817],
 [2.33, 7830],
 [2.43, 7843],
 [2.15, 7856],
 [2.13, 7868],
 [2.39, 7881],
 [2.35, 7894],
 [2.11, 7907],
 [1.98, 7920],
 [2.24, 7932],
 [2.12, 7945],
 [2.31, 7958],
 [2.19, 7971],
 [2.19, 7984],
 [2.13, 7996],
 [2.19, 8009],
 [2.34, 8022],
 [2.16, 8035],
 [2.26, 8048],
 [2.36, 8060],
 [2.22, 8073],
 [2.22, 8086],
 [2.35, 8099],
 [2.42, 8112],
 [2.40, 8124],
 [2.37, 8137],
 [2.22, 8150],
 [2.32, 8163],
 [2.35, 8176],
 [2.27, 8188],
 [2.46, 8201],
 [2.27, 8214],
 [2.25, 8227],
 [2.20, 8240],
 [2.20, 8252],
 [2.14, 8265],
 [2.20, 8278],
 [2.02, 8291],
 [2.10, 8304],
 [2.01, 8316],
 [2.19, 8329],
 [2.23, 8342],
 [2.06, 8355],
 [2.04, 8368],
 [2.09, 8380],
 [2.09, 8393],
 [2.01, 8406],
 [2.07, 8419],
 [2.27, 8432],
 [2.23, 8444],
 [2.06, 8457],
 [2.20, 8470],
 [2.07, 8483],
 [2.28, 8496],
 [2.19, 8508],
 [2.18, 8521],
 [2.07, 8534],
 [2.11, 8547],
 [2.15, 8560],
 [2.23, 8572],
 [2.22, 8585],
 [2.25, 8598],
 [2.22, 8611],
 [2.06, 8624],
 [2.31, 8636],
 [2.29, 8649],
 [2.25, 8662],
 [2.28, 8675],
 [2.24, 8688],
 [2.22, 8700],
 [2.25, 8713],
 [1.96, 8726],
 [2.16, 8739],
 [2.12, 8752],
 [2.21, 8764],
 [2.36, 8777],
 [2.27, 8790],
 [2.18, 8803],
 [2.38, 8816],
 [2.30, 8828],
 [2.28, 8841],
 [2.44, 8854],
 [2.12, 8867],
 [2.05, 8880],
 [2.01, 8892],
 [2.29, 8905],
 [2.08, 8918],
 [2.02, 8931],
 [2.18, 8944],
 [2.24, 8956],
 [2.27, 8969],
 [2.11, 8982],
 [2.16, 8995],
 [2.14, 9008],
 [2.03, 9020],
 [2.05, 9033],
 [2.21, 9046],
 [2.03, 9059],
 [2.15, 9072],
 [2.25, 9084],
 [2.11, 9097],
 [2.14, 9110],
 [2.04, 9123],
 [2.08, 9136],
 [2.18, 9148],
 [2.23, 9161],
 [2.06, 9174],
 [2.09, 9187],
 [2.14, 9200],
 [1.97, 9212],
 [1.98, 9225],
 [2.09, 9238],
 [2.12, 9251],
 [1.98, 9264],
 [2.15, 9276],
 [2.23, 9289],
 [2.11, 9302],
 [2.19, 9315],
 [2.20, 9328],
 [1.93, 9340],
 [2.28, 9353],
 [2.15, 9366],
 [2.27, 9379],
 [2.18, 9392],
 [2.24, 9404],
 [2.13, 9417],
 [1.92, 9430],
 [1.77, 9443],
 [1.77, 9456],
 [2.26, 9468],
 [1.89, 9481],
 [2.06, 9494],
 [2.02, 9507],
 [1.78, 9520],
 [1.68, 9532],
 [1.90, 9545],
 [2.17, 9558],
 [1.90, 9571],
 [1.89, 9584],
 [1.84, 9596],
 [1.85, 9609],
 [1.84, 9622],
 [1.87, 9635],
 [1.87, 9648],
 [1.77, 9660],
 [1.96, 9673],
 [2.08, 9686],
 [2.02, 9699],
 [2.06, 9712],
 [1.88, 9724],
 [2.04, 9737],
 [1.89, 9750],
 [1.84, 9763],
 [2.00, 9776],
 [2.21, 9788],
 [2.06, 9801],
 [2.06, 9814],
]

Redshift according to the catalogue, 0.343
